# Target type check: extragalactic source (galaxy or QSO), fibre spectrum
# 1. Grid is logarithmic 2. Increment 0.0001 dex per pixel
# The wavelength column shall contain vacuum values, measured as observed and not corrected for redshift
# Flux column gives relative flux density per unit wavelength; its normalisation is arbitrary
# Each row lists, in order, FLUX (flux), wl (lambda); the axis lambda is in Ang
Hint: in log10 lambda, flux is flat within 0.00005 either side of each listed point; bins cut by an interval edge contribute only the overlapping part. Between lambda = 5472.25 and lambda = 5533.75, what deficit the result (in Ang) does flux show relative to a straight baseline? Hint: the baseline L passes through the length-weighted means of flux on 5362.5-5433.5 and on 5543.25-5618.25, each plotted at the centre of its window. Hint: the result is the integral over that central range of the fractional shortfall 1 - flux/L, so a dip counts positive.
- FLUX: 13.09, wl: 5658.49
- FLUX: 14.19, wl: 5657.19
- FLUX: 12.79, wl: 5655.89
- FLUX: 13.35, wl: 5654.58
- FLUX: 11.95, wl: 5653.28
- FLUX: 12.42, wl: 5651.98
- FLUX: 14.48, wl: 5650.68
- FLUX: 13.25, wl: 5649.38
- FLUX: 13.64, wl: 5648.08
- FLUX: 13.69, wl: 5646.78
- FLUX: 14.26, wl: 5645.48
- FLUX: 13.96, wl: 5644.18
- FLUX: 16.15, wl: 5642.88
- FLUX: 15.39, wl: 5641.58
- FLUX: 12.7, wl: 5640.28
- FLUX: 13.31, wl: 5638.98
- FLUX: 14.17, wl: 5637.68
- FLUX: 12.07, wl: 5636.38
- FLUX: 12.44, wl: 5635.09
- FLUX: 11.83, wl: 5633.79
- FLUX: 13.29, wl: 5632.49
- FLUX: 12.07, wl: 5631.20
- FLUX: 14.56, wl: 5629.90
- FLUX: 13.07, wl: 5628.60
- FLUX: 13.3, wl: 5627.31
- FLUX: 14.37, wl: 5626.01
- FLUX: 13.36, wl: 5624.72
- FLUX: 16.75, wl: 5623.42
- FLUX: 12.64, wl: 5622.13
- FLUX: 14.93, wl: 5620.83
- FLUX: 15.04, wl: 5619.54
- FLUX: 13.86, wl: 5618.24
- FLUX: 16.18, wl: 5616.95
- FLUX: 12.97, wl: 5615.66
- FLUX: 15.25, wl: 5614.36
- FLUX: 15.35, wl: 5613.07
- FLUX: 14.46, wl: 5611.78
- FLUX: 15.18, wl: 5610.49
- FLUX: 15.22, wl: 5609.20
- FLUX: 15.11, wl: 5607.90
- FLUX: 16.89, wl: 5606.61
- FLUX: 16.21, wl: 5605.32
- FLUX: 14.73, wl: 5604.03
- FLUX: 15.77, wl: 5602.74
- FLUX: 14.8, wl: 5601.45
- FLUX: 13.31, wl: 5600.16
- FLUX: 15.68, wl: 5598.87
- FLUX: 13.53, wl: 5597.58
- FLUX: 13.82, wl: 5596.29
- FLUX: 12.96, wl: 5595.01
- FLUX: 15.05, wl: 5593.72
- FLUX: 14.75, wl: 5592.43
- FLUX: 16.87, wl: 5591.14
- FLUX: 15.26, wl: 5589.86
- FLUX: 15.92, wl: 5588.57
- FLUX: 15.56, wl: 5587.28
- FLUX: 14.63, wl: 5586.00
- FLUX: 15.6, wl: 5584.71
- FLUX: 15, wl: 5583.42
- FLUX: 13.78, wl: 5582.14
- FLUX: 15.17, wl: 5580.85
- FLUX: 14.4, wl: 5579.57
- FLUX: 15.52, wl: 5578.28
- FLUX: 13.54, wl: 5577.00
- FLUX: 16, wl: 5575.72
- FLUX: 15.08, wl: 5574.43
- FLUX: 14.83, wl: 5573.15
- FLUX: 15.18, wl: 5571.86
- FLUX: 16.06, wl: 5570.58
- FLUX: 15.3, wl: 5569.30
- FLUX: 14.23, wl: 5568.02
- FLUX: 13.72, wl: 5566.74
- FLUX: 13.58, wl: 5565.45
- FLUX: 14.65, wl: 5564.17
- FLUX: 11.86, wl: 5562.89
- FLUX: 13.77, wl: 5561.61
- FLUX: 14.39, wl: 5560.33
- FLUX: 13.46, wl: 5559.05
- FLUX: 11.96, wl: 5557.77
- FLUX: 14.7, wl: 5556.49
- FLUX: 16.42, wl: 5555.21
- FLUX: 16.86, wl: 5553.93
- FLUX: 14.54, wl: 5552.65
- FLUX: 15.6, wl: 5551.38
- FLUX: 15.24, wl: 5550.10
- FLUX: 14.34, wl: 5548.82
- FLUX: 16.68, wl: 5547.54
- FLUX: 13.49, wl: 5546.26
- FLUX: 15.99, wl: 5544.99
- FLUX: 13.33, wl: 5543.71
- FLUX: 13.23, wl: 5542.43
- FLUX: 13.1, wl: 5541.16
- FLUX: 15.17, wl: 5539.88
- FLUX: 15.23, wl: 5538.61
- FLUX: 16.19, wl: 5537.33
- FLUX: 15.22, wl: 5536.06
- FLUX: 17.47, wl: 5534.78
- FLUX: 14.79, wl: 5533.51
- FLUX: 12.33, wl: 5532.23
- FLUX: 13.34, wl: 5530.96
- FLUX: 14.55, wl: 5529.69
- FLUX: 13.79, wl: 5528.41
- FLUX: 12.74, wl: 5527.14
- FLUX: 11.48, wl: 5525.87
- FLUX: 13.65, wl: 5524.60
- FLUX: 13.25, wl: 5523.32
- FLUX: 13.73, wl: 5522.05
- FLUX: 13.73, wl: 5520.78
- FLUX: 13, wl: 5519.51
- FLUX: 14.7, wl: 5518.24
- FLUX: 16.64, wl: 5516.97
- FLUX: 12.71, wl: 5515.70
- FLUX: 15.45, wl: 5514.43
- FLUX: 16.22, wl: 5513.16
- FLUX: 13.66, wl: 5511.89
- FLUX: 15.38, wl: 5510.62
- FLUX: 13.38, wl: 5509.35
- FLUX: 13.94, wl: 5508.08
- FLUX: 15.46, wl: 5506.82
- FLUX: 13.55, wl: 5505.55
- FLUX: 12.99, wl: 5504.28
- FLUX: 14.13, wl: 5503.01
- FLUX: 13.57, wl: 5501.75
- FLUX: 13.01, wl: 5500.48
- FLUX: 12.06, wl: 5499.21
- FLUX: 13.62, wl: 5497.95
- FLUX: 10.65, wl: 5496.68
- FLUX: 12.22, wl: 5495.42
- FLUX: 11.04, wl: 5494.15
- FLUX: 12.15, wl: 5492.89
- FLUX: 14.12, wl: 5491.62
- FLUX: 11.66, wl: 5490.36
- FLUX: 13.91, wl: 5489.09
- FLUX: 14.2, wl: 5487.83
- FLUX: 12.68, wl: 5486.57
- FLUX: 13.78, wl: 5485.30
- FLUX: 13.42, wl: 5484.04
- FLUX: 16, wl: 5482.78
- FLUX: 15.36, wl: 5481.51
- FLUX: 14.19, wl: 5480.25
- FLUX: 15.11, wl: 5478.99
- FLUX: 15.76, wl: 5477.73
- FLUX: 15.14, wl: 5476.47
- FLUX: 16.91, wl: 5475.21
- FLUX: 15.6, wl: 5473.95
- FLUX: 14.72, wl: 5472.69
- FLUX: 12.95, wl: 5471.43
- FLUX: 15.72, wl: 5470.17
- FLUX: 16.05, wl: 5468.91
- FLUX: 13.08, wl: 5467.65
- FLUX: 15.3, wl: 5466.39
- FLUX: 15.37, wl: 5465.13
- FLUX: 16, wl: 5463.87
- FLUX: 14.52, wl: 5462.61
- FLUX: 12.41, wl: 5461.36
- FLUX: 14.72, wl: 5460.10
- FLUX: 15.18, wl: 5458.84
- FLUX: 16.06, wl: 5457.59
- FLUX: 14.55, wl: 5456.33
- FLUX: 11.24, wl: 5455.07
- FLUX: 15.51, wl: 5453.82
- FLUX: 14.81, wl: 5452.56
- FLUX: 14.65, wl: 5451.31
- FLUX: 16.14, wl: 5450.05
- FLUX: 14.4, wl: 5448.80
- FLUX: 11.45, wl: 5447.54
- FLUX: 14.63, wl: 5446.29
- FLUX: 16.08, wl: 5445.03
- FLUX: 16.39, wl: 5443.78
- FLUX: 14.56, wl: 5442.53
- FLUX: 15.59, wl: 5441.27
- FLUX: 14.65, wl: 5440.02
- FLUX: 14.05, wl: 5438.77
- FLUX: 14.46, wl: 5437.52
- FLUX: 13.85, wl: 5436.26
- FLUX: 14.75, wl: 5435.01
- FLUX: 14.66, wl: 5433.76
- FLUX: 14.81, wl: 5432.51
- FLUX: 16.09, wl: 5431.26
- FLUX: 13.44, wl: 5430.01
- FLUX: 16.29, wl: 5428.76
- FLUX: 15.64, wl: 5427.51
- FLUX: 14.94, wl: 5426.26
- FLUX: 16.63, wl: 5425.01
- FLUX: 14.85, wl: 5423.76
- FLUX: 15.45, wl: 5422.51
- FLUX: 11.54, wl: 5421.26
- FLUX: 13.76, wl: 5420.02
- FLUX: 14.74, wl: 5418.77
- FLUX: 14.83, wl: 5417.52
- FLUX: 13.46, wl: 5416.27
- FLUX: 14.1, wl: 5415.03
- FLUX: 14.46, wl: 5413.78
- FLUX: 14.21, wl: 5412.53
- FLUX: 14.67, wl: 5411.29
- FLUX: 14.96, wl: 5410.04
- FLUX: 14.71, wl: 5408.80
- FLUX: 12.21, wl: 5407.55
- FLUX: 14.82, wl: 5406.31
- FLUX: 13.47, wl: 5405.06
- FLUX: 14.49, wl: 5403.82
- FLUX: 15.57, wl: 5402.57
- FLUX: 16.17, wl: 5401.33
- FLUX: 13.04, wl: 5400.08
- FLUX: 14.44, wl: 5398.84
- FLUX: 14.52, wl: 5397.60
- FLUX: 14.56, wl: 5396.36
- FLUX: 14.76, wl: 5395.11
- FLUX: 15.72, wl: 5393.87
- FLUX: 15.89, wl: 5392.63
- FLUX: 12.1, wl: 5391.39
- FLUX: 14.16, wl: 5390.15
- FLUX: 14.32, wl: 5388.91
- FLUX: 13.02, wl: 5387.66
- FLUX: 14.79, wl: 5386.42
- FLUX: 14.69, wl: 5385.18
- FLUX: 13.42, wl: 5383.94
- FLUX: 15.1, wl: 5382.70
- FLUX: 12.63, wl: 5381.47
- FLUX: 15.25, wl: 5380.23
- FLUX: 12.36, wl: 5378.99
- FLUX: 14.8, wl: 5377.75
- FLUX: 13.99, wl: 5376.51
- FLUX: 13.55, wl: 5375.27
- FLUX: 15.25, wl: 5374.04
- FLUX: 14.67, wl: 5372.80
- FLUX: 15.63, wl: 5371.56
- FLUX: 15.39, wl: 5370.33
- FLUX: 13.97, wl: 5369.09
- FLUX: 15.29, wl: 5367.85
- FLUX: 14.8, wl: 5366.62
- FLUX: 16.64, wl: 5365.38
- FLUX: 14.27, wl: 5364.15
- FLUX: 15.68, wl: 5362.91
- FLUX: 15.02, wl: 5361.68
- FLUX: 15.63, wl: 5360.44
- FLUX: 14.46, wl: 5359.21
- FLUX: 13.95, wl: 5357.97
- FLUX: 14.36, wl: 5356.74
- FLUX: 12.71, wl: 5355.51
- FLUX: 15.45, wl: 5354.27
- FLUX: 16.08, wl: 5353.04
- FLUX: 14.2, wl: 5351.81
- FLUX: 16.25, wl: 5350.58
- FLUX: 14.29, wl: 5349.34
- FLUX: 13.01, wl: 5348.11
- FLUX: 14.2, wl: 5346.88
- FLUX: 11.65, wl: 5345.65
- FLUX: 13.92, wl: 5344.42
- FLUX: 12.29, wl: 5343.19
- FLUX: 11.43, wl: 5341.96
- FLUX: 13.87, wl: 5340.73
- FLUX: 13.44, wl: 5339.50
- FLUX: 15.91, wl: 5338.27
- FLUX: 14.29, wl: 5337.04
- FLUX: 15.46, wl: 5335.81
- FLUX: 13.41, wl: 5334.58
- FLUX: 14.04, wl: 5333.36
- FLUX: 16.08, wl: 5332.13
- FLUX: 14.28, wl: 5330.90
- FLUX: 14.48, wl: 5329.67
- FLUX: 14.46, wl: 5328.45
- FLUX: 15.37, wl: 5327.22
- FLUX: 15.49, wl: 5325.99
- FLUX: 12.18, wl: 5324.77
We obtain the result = 3.5 Ang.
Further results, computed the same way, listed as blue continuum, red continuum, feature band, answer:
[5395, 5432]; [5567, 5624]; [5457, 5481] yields -0.5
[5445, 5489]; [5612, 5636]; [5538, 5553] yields -0.4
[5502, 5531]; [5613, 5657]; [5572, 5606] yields -2.6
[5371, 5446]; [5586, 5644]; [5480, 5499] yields 1.7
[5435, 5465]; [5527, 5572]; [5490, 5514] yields 2.0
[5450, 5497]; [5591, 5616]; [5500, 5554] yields 0.8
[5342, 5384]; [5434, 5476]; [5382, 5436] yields 0.2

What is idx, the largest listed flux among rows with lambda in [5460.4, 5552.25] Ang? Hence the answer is 17.47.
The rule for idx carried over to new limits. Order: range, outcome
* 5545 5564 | 16.86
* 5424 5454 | 16.63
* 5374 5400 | 15.89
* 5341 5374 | 16.64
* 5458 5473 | 16.05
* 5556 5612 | 16.89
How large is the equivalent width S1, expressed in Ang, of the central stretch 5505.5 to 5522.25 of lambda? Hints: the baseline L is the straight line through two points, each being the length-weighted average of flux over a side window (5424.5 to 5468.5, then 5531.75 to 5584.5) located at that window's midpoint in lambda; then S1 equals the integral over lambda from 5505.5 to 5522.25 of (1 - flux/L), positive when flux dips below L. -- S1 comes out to 0.3 Ang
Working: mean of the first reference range 14.8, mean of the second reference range 14.7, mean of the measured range 14.4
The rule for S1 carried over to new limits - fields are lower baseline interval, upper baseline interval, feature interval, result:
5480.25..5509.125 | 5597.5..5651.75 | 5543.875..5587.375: -2.71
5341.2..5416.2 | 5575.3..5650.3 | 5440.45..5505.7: 0.81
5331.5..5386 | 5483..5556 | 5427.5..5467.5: -1.51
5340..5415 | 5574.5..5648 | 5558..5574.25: 0.27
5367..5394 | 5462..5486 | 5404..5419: 0.35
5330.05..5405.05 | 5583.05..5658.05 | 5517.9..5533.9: 1.01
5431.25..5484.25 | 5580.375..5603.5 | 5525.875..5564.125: 1.06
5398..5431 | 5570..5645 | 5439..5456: -0.10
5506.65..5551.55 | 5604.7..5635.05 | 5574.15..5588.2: -0.56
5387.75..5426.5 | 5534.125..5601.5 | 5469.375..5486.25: -0.44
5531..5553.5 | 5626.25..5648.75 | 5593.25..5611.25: -1.12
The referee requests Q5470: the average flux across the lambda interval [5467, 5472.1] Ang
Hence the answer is 14.4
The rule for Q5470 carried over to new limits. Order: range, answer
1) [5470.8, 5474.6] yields 14.4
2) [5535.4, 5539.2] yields 15.5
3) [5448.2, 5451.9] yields 15.1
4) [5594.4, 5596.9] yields 13.4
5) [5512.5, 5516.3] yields 14.8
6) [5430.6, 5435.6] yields 15.1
